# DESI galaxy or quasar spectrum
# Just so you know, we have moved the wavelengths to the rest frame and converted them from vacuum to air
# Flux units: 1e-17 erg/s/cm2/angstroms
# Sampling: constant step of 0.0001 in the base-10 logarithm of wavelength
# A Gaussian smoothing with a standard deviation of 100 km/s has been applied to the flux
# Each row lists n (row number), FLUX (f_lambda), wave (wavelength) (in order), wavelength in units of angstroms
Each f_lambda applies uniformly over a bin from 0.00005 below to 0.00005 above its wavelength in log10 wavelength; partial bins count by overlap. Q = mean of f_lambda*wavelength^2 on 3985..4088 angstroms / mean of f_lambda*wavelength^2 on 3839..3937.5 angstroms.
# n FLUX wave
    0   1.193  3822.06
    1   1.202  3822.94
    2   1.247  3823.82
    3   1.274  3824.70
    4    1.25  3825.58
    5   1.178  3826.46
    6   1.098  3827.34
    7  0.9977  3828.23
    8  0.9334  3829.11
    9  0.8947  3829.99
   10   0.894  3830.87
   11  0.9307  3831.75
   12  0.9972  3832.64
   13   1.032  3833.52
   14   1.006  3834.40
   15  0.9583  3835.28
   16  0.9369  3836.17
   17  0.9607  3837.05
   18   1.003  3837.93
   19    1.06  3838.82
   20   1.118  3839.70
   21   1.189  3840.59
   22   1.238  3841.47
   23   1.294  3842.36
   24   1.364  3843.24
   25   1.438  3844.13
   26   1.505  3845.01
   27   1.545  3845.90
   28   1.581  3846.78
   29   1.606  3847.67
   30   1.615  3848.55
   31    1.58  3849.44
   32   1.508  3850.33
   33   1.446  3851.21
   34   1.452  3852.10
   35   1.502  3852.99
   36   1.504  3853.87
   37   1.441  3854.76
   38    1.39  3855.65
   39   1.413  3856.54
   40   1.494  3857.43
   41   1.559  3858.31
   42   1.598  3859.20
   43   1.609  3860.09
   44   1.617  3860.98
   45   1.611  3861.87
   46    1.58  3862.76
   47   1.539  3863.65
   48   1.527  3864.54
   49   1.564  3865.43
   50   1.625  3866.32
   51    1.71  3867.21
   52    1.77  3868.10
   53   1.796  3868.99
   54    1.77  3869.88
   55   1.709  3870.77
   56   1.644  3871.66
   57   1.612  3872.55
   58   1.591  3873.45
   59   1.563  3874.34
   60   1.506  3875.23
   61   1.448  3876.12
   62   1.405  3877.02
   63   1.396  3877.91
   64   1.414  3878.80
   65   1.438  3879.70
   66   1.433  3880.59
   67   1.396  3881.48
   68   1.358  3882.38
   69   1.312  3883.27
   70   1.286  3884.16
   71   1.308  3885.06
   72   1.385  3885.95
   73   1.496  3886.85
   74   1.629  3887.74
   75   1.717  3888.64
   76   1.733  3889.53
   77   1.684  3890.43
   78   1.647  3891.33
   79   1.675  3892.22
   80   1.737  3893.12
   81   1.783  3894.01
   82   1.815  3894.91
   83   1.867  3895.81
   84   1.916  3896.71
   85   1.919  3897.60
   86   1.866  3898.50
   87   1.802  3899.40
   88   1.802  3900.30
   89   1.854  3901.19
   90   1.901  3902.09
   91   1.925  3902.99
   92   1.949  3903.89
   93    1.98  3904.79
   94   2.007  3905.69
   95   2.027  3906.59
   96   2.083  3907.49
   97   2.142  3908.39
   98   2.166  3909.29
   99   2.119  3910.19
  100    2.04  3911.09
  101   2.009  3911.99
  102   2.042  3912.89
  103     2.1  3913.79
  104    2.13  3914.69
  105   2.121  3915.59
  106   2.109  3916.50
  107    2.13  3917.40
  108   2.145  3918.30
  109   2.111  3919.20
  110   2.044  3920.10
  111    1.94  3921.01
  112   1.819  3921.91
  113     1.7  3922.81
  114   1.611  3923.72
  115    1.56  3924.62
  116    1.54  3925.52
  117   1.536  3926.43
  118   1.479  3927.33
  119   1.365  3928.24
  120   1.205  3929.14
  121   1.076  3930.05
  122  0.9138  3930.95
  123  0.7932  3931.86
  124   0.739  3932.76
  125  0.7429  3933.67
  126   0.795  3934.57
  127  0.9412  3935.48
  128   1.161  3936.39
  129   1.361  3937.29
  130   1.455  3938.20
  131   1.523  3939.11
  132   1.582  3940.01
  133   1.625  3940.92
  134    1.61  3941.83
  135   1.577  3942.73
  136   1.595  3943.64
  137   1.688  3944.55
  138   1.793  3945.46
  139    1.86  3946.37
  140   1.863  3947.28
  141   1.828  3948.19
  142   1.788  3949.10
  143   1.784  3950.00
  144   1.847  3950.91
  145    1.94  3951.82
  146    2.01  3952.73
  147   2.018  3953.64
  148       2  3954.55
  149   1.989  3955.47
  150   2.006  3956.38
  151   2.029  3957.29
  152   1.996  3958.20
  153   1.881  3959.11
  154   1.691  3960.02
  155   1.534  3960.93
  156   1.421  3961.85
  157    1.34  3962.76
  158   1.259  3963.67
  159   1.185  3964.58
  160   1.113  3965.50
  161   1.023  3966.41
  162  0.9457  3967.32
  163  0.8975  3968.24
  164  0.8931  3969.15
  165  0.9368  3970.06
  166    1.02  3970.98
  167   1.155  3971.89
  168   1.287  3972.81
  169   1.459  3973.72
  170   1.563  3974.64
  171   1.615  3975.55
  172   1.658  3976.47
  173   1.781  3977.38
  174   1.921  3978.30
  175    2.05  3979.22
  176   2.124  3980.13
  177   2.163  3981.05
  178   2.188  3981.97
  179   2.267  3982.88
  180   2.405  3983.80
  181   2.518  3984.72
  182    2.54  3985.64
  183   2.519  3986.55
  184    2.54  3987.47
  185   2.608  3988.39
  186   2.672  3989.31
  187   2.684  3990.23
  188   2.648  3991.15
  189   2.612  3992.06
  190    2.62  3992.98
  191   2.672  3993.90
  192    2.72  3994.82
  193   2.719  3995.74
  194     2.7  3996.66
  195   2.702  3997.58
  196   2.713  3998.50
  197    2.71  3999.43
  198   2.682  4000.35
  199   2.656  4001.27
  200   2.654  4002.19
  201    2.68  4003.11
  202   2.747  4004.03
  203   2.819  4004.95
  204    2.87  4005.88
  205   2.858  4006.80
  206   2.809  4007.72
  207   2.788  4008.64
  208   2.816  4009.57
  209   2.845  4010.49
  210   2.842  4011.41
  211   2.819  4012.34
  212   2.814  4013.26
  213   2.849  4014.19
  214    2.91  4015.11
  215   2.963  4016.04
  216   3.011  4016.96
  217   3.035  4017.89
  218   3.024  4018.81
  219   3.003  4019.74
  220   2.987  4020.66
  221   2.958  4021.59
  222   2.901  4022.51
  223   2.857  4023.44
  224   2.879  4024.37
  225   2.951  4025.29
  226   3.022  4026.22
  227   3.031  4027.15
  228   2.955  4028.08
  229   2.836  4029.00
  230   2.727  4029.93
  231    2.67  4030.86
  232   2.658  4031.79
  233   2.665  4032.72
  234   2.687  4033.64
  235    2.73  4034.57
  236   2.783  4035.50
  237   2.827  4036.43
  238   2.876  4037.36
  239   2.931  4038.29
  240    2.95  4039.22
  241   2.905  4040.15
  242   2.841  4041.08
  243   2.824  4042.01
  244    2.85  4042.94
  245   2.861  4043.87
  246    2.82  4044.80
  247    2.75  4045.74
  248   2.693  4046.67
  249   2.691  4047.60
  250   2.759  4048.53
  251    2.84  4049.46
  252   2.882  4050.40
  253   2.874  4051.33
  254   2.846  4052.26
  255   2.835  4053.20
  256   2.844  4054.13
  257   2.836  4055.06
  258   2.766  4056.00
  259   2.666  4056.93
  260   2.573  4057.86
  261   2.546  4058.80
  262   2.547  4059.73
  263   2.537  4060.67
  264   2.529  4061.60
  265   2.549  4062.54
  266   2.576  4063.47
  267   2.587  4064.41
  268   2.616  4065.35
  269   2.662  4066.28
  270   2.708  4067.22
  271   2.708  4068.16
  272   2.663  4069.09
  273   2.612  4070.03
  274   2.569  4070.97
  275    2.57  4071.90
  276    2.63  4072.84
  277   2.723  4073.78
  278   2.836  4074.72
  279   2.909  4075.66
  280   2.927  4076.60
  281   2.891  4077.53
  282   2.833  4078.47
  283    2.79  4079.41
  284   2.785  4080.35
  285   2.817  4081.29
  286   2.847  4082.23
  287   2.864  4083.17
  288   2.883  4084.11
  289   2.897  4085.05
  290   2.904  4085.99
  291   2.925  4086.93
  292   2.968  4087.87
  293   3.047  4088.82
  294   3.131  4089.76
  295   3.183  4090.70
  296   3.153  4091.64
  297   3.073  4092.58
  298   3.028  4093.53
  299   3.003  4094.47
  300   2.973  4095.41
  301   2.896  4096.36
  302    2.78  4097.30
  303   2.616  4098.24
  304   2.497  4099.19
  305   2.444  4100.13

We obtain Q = 1.9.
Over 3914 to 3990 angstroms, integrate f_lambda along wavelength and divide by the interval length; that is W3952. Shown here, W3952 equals 1.68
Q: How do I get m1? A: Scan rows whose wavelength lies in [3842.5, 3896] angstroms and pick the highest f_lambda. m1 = 1.867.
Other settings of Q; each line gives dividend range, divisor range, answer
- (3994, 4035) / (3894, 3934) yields 1.67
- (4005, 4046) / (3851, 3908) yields 1.88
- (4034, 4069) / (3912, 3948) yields 1.85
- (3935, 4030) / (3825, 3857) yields 1.89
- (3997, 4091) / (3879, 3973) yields 1.83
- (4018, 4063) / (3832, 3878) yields 2.14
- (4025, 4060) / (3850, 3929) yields 1.77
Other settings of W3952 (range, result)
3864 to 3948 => 1.65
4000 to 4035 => 2.84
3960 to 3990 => 1.71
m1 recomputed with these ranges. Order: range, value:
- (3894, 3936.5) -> 2.166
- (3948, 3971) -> 2.029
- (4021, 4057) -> 3.031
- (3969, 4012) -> 2.87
